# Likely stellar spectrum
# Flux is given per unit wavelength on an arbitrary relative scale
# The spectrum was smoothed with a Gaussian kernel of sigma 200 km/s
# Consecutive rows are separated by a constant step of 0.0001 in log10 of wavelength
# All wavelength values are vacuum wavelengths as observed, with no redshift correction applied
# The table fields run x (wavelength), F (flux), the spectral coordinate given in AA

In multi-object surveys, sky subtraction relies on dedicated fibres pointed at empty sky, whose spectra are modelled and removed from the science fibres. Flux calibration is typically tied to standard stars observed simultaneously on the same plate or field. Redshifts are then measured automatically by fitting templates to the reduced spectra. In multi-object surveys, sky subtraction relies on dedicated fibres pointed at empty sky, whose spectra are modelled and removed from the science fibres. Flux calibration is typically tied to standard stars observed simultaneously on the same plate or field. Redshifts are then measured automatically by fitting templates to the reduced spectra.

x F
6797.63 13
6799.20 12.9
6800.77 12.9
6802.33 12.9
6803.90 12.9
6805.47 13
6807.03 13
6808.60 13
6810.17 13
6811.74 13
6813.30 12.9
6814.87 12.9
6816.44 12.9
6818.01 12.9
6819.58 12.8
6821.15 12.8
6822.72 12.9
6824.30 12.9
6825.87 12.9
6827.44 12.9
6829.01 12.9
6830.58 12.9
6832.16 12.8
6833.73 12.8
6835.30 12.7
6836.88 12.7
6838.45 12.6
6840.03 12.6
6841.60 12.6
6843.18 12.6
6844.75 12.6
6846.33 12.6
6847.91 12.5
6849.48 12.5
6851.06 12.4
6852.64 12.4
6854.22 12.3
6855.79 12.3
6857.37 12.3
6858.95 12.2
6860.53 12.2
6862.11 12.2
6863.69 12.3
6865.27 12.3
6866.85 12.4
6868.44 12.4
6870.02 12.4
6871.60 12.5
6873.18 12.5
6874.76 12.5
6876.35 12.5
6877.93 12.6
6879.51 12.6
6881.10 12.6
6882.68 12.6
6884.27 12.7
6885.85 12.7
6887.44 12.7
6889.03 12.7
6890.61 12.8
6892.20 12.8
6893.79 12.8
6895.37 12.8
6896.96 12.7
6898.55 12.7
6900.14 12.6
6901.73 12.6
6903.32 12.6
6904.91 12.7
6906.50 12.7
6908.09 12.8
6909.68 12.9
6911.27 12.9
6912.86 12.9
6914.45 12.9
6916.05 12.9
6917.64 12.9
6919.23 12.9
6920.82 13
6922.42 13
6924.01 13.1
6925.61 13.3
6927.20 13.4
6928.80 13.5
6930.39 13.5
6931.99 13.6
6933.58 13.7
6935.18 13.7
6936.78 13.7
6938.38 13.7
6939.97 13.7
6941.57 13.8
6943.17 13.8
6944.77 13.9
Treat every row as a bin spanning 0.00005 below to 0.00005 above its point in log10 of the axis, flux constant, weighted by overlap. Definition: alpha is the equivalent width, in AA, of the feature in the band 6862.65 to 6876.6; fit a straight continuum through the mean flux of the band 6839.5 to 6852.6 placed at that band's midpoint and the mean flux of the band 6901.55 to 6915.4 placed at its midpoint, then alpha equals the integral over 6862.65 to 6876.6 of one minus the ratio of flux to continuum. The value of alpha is 0.2 AA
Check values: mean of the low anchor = 12.5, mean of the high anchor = 12.8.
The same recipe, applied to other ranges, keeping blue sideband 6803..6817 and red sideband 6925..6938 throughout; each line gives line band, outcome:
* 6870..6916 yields 2.33 AA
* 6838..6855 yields 0.80 AA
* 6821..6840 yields 0.36 AA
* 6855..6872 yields 1.17 AA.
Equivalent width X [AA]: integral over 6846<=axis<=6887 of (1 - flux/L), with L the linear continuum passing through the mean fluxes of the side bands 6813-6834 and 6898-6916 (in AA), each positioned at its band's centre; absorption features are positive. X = 1.2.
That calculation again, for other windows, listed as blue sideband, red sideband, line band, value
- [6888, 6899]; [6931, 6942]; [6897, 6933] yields 0.7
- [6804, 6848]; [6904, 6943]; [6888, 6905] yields 0.5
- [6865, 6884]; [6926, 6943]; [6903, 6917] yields 0.4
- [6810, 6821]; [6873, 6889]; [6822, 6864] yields 0.7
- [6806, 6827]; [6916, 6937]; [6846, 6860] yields 0.7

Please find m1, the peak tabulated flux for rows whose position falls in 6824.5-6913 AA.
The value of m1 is 12.9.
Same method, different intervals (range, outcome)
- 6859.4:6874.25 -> 12.5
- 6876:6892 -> 12.8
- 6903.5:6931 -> 13.5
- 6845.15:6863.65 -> 12.6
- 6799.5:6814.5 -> 13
